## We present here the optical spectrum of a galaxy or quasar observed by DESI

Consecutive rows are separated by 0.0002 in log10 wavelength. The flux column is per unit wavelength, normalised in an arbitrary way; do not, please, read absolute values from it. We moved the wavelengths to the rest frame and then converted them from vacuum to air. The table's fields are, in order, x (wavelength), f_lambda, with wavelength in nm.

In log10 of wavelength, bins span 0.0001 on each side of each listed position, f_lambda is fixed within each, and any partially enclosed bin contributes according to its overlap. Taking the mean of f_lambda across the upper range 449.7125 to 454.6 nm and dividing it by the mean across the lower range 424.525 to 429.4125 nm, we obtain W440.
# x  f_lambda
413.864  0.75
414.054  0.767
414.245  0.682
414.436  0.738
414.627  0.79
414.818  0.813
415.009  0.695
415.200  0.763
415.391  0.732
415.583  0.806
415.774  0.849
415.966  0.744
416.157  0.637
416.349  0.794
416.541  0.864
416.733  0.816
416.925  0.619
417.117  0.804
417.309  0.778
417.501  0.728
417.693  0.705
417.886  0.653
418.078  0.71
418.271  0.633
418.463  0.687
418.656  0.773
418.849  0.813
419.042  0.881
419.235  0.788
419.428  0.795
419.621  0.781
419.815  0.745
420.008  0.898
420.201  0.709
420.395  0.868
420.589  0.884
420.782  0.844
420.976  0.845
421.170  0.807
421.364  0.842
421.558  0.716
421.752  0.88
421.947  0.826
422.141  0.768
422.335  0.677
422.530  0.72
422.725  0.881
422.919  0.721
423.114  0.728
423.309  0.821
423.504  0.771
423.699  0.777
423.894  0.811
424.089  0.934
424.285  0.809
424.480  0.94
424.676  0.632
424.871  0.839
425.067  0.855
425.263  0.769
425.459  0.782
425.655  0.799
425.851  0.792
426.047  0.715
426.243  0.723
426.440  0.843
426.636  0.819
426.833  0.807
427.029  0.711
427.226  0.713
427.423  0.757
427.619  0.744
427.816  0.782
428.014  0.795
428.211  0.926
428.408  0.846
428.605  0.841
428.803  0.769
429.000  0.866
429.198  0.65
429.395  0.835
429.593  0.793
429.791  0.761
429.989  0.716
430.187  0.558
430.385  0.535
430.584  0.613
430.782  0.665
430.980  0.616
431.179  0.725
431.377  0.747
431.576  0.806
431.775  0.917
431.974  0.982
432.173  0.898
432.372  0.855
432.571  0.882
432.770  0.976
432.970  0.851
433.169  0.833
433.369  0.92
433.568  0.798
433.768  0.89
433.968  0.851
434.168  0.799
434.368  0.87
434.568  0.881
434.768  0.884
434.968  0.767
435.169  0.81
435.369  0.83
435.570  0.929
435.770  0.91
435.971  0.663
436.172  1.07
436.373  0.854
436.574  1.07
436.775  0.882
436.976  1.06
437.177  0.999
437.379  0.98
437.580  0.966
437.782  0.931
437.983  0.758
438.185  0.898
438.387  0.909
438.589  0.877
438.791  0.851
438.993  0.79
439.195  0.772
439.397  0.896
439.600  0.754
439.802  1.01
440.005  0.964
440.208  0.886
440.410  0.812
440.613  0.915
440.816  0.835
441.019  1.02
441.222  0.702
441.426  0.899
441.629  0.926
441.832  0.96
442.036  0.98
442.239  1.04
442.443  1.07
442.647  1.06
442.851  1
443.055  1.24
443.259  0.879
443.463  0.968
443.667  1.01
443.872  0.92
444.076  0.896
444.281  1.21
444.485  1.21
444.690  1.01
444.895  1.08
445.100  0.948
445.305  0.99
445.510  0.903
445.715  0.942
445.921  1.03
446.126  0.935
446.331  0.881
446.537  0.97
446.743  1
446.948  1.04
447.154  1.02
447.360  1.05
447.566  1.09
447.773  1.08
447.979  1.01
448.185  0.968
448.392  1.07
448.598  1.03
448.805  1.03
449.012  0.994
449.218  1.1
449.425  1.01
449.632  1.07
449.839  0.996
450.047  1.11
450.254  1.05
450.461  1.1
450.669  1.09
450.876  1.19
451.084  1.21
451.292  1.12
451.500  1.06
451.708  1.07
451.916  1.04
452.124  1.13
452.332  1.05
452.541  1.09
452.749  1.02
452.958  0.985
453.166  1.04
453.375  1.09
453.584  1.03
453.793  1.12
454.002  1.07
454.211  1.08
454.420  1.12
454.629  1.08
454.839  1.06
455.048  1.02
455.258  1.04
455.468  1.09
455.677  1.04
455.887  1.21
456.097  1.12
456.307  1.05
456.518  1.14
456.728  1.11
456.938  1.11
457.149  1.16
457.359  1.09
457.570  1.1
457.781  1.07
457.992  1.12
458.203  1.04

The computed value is 1.4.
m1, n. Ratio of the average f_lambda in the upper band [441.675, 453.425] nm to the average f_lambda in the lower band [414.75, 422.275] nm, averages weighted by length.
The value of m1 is 1.3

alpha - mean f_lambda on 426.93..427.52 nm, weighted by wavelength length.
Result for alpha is 0.727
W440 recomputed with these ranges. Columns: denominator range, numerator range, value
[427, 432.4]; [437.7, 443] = 1.19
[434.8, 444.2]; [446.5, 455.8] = 1.16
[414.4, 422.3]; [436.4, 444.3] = 1.21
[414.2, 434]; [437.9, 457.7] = 1.30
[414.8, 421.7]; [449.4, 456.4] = 1.40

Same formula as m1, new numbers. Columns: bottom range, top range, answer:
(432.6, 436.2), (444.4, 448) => 1.18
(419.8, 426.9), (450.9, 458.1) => 1.36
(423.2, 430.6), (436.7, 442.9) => 1.18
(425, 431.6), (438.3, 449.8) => 1.29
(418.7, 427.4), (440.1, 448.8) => 1.24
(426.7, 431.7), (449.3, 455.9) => 1.45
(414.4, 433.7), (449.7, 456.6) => 1.38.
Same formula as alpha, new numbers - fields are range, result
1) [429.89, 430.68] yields 0.605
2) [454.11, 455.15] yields 1.07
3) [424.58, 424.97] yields 0.737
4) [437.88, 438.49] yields 0.856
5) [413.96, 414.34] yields 0.724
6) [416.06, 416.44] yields 0.715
